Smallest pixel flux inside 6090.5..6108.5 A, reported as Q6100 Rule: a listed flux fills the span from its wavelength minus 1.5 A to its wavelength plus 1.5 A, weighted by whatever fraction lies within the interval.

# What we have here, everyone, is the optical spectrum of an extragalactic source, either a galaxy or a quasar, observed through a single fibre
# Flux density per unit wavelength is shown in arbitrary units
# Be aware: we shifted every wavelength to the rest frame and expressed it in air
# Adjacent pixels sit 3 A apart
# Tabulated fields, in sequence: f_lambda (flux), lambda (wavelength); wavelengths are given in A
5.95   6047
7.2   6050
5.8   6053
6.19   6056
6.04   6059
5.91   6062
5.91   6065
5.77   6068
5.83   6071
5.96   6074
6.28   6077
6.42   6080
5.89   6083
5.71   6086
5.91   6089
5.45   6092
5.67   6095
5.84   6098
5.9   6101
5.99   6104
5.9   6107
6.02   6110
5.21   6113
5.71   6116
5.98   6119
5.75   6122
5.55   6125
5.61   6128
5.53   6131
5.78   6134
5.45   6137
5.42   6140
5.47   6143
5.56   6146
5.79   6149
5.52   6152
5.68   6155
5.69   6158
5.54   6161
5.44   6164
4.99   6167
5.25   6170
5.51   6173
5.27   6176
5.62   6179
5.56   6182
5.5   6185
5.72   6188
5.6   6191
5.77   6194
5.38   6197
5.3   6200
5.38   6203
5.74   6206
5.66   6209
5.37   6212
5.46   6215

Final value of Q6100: 5.45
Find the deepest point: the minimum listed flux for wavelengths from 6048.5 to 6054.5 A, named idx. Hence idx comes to 5.8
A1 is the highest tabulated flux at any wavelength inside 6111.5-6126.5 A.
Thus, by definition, 5.98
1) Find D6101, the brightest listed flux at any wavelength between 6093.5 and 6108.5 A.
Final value 5.99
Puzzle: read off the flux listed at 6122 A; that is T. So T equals 5.75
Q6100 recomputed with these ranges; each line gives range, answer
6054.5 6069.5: 5.77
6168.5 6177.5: 5.25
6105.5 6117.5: 5.21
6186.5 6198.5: 5.38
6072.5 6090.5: 5.71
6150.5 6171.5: 4.99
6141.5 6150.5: 5.47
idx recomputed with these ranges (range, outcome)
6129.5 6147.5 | 5.42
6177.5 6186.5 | 5.5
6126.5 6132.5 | 5.53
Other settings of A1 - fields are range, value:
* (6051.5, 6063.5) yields 6.19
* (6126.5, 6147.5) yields 5.78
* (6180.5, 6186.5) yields 5.56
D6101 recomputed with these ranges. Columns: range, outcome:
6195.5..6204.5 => 5.38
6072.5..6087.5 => 6.42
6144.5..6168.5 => 5.79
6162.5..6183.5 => 5.62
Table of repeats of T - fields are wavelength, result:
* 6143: 5.47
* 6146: 5.56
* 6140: 5.42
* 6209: 5.66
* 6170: 5.25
